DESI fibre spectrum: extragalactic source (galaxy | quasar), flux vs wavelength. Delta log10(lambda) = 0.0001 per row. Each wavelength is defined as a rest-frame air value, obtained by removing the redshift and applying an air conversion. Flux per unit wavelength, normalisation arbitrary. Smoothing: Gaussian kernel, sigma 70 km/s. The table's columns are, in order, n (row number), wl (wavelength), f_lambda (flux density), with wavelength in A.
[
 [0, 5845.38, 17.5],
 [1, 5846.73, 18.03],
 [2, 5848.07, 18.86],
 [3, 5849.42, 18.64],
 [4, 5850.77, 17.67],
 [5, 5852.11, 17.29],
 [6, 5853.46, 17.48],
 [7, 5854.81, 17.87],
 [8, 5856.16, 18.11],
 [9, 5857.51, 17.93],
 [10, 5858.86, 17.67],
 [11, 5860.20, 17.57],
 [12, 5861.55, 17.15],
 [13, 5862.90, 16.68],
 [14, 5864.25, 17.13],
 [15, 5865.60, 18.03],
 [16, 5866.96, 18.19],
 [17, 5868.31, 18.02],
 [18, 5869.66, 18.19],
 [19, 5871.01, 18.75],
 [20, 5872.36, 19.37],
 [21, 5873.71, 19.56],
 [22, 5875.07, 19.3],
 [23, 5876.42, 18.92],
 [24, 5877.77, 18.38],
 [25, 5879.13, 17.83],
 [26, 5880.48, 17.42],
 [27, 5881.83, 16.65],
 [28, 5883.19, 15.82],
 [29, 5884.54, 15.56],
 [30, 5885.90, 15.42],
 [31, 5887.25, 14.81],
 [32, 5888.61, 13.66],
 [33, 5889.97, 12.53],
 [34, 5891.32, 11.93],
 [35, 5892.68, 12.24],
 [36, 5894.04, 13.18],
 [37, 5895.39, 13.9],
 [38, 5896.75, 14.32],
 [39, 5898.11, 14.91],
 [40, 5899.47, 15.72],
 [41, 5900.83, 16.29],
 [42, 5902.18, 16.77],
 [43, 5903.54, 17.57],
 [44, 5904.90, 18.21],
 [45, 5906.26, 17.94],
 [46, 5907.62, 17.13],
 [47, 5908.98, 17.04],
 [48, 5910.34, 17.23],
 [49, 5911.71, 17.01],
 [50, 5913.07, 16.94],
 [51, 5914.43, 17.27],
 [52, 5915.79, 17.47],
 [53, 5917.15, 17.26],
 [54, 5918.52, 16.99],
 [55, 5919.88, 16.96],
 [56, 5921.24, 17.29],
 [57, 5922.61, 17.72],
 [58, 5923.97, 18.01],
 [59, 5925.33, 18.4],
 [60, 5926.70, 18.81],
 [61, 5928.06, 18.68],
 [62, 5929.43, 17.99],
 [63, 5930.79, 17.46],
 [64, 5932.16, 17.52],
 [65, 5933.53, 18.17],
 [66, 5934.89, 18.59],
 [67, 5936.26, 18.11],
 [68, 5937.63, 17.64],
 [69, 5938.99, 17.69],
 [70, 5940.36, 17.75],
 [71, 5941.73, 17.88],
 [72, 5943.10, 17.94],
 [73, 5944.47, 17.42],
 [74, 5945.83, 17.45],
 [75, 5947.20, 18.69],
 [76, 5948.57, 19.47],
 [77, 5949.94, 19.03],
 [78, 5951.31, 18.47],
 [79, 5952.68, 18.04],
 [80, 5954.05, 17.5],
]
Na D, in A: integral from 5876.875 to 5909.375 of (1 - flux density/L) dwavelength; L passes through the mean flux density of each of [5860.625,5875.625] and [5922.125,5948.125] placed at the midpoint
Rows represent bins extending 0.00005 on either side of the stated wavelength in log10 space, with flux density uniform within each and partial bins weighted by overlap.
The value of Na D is 4.44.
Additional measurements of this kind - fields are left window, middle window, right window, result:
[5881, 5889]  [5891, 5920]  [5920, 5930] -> 1.1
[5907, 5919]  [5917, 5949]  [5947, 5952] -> 0.4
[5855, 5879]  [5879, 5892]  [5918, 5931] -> 2.2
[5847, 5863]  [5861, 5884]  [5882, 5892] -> -3.0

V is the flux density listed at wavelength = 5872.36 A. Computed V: 19.37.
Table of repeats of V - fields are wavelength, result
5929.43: 17.99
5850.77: 17.67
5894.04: 13.18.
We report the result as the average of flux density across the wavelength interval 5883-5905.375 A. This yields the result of 14.8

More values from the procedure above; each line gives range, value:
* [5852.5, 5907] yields 16.7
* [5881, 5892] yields 14.6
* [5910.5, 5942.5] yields 17.7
